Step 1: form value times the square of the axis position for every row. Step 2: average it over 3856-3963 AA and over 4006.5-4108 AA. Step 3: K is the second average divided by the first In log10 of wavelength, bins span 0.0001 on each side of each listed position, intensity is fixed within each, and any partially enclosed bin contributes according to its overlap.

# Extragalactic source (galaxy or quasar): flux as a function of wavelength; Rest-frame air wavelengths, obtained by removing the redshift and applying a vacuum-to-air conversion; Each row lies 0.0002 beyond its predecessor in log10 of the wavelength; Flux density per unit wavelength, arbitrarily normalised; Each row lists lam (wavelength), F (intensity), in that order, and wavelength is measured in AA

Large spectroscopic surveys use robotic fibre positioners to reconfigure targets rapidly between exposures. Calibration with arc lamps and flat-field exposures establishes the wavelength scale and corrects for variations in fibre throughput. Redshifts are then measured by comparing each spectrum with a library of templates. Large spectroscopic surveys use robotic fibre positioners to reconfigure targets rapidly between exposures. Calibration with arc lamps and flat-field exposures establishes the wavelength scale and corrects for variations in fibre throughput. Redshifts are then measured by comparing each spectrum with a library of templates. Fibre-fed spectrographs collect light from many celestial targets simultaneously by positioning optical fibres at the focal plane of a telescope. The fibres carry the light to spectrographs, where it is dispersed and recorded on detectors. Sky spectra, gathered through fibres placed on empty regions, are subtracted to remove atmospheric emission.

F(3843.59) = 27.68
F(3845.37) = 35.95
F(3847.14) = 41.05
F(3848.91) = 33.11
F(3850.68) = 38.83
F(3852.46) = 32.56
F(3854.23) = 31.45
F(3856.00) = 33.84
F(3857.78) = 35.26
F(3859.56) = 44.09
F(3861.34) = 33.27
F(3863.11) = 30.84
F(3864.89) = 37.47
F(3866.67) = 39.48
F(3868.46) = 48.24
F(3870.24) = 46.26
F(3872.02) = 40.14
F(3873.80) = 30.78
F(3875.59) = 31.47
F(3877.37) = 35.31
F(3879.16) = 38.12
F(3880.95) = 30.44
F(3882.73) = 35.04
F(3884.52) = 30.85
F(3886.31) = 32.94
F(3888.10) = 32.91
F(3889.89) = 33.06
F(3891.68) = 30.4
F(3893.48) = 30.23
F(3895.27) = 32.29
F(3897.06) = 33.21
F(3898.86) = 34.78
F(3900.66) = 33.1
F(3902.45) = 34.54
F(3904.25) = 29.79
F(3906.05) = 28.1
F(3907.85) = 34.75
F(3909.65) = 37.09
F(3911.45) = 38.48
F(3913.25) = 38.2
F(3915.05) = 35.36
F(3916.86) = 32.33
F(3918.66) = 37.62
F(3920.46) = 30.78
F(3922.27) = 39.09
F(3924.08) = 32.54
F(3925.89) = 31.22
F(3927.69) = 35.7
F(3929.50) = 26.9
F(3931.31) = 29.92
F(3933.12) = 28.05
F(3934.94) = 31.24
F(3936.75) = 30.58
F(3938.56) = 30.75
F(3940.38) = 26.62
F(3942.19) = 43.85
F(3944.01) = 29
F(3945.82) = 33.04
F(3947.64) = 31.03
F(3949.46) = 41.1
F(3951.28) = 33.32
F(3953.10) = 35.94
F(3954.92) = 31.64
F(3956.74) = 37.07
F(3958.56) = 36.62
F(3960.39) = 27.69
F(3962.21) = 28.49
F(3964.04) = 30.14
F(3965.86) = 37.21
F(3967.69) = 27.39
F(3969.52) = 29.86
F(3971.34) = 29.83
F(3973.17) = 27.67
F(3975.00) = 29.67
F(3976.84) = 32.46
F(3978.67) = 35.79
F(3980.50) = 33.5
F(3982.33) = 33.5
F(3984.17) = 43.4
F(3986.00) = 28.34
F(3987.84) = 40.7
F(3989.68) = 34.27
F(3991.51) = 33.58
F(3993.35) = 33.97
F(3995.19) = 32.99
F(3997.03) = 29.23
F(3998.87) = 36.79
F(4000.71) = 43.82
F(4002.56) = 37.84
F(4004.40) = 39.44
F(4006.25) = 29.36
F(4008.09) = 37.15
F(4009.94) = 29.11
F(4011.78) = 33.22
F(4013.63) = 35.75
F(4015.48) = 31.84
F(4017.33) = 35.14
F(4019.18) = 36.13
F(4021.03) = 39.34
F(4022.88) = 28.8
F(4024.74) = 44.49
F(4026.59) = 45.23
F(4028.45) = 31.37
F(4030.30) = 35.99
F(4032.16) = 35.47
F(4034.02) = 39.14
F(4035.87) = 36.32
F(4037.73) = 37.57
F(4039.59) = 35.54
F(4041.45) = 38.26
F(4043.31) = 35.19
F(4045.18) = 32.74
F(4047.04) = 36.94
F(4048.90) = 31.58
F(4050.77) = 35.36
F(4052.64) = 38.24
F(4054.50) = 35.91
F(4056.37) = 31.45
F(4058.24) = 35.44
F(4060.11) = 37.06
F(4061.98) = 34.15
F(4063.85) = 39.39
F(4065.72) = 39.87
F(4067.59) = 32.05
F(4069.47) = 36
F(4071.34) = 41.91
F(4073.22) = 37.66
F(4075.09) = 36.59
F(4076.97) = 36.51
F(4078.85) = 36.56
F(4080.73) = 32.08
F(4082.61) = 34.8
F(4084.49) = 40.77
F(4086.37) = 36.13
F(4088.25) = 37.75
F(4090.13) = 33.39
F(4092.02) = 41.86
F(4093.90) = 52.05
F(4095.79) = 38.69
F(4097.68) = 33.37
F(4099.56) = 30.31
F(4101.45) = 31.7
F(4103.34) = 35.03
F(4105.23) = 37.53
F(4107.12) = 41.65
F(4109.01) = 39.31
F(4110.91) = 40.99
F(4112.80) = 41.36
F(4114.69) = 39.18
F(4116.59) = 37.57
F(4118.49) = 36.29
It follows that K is 1.15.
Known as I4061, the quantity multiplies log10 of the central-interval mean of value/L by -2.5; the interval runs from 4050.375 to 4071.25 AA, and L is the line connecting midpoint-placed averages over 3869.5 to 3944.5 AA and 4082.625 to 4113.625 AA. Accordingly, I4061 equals 0.031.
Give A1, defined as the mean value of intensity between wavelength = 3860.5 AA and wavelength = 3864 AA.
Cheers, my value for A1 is 32.1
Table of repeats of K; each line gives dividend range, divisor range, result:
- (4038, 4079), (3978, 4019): 1.06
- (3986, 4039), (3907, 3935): 1.11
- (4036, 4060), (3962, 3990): 1.12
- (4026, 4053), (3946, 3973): 1.16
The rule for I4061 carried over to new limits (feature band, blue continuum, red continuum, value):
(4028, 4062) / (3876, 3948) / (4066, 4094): 0.03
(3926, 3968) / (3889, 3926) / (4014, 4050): 0.07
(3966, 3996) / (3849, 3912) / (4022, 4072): 0.08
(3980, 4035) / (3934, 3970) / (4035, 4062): -0.04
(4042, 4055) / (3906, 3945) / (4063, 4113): 0.04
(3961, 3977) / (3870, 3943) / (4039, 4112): 0.15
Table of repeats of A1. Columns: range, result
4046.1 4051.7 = 34.6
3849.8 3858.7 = 34.4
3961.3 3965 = 29.5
